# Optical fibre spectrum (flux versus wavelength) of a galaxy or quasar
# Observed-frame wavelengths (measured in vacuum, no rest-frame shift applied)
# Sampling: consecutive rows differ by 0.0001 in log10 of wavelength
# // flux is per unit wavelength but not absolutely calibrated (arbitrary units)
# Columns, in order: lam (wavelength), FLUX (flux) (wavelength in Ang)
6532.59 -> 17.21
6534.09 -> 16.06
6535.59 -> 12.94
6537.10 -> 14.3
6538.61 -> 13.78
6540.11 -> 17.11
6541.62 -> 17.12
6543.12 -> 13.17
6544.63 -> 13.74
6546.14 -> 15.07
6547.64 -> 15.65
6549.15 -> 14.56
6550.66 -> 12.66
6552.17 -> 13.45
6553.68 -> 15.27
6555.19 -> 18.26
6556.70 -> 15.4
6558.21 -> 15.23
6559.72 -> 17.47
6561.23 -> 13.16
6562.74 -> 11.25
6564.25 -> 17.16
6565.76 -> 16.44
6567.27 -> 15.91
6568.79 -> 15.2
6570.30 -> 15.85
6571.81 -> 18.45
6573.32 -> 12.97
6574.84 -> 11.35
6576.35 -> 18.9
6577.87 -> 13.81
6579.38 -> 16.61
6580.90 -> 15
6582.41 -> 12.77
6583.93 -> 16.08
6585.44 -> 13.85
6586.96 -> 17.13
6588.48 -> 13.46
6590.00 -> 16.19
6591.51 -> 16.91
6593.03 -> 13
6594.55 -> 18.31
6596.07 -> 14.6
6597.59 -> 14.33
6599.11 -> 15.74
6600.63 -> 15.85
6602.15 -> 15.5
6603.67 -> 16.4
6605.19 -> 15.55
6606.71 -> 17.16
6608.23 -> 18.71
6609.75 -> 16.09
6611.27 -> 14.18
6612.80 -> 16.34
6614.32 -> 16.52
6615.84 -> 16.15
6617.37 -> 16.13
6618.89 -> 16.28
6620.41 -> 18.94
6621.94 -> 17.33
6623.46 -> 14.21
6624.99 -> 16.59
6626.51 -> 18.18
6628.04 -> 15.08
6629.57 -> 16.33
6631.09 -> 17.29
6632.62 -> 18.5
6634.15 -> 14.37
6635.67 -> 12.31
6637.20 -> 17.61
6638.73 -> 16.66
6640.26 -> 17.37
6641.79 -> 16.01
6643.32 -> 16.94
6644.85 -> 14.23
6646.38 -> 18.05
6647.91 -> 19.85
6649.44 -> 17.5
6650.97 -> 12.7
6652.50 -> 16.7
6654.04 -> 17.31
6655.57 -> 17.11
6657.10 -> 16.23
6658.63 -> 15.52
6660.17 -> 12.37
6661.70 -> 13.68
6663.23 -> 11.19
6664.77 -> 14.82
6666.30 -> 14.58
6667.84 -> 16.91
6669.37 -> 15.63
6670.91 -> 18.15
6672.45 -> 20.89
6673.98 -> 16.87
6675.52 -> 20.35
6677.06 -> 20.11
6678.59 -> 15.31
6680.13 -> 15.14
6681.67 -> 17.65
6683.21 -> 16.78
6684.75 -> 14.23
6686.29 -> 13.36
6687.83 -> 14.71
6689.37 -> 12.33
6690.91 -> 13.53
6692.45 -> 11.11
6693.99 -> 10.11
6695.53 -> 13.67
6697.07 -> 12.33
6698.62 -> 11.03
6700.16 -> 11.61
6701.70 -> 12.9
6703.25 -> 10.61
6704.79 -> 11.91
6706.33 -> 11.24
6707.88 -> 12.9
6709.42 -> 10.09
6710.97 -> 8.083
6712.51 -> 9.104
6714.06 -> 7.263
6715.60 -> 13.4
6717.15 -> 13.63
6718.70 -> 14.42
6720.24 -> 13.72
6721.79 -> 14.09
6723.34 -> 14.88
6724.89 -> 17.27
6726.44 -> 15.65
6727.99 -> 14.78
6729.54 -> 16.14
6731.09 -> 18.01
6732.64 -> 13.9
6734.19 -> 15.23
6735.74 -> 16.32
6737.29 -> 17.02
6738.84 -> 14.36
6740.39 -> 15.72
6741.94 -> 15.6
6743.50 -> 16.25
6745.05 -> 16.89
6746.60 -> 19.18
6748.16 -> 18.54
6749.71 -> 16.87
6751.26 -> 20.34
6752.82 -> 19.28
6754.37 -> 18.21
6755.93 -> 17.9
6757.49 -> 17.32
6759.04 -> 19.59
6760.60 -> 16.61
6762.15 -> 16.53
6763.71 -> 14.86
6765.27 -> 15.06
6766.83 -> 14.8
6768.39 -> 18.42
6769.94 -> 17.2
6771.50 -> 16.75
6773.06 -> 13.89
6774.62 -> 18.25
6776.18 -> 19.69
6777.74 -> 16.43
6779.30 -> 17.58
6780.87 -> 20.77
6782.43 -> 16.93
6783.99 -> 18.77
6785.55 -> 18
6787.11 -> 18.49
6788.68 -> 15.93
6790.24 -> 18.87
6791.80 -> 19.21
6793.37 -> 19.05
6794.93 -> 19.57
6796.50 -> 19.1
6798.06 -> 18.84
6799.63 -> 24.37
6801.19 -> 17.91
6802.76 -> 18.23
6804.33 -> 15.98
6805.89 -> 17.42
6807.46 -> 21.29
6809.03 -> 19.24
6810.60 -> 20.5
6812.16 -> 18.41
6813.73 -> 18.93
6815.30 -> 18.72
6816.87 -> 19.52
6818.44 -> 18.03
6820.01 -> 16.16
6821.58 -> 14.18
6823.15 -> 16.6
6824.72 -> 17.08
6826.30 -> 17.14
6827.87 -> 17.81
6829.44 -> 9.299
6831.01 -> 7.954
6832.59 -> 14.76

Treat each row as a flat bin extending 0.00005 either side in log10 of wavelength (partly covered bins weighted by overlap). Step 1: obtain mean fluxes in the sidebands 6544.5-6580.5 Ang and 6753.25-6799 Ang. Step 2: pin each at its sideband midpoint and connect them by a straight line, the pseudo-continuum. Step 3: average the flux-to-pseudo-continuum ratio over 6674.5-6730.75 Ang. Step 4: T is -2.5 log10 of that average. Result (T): 0.24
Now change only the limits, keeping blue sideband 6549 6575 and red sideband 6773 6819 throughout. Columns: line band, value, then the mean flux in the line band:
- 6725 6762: 0.058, 16.9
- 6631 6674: 0.026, 16.1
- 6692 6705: 0.417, 11.7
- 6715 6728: 0.195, 14.6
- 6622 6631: -0.013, 16.3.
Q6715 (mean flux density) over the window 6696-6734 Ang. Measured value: 12.9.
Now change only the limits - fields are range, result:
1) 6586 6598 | 15.5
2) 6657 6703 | 14.7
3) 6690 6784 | 15.1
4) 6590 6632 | 16.2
